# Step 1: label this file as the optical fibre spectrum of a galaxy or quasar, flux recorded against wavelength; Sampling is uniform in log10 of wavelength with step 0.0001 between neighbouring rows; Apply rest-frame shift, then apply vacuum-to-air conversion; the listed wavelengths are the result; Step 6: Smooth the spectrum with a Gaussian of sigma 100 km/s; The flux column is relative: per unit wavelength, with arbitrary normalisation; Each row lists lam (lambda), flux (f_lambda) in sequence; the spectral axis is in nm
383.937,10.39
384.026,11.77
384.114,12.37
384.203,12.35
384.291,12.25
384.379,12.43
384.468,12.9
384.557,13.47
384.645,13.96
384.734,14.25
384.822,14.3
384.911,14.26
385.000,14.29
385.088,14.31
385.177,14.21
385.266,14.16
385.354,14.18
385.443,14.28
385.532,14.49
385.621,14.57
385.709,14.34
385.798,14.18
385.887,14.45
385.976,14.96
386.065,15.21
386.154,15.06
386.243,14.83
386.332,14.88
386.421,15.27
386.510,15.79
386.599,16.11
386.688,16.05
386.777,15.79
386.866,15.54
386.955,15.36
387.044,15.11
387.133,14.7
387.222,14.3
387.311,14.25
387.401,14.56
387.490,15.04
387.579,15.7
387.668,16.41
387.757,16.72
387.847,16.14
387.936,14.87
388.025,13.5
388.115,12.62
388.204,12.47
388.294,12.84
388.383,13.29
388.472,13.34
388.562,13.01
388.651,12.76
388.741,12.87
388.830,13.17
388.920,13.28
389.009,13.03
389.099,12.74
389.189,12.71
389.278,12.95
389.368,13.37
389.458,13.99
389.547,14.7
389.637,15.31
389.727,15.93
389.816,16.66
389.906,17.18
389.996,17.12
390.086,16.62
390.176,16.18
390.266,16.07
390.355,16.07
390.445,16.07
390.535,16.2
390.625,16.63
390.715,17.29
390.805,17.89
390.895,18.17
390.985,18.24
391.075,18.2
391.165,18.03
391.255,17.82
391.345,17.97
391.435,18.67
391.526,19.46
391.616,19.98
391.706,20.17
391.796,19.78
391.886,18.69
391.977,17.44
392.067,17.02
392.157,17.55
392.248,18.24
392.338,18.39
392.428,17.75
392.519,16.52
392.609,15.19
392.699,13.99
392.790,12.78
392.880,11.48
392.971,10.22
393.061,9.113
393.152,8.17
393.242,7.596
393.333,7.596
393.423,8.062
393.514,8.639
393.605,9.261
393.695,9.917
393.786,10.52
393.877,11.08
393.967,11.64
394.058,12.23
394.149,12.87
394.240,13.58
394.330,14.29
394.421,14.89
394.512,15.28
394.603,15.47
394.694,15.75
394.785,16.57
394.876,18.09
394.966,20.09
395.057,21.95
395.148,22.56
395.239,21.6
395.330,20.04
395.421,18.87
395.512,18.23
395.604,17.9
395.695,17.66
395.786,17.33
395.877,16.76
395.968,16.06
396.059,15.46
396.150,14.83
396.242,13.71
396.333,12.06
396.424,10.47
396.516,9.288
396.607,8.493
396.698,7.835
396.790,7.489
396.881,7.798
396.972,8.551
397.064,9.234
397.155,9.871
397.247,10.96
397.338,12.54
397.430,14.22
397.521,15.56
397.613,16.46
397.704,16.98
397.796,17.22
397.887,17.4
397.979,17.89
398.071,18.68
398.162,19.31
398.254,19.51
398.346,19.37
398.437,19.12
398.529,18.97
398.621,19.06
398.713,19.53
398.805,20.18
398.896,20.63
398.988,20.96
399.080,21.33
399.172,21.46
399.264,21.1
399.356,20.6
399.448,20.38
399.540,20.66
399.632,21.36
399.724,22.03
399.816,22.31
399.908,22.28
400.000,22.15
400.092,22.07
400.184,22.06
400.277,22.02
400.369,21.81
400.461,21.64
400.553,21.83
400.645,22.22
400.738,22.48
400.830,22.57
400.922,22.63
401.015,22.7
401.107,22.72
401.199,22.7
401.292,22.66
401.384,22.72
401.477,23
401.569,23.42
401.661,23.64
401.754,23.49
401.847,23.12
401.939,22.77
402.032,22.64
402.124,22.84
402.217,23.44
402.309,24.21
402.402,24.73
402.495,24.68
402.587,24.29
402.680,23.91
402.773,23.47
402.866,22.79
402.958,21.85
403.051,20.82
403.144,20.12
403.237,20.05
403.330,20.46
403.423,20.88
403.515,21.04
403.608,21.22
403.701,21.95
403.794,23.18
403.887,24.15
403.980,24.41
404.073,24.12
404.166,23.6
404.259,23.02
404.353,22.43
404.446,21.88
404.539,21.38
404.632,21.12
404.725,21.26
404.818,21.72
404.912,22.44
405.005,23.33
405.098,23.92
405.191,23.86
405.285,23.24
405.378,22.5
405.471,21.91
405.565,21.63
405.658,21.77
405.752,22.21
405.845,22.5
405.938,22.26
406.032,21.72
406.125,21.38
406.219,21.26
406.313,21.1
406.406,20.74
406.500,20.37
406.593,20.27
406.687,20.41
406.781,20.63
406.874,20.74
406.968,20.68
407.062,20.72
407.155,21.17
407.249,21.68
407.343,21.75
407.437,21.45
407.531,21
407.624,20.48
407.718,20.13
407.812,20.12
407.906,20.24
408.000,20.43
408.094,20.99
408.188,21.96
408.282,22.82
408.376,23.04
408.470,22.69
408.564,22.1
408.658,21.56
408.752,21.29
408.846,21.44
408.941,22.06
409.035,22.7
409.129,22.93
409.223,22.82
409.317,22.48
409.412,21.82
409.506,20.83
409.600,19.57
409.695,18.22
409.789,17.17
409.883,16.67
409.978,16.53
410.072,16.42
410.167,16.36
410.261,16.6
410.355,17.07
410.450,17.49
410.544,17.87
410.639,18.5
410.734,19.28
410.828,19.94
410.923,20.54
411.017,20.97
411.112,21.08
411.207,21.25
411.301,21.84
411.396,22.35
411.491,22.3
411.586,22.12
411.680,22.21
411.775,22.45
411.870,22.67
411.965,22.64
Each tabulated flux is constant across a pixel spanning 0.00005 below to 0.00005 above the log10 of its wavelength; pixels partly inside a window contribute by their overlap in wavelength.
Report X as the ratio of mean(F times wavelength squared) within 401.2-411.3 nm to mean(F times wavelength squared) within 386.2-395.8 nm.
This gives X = 1.5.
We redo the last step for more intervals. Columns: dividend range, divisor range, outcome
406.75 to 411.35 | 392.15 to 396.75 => 1.55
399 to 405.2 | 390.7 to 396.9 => 1.56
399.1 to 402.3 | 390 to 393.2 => 1.41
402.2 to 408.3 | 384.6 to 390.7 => 1.63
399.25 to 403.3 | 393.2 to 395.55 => 1.60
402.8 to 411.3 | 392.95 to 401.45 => 1.32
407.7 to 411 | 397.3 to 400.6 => 1.07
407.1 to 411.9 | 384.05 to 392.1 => 1.50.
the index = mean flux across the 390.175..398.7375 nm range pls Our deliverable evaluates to 15.3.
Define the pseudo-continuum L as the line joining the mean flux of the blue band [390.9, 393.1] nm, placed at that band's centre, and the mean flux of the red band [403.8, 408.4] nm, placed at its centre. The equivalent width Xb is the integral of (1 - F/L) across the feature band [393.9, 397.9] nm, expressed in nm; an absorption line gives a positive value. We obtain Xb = 0.78 nm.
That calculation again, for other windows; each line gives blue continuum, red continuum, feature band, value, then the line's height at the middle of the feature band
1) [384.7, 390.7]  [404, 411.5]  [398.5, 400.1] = -0.22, 18.4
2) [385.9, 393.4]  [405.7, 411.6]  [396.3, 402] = -0.21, 17.9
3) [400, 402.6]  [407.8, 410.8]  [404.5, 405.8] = -0.05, 21.5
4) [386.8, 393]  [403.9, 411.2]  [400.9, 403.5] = -0.45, 19.4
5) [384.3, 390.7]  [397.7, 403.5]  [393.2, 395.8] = 0.51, 18.3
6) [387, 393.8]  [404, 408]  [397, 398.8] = 0.17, 18.1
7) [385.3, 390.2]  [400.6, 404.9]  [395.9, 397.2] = 0.56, 19.3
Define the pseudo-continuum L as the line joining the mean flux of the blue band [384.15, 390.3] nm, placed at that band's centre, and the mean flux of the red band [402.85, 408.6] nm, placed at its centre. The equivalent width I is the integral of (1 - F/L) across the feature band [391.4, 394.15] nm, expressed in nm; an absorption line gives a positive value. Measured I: 0.446 nm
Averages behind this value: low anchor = 14.5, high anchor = 21.7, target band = 13.9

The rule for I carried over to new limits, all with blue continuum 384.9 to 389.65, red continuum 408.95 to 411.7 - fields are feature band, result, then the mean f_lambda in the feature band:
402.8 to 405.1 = -0.47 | 22.1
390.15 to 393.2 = -0.22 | 16.5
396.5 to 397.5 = 0.41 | 9.83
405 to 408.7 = -0.49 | 21.6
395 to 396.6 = -0.02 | 16.6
